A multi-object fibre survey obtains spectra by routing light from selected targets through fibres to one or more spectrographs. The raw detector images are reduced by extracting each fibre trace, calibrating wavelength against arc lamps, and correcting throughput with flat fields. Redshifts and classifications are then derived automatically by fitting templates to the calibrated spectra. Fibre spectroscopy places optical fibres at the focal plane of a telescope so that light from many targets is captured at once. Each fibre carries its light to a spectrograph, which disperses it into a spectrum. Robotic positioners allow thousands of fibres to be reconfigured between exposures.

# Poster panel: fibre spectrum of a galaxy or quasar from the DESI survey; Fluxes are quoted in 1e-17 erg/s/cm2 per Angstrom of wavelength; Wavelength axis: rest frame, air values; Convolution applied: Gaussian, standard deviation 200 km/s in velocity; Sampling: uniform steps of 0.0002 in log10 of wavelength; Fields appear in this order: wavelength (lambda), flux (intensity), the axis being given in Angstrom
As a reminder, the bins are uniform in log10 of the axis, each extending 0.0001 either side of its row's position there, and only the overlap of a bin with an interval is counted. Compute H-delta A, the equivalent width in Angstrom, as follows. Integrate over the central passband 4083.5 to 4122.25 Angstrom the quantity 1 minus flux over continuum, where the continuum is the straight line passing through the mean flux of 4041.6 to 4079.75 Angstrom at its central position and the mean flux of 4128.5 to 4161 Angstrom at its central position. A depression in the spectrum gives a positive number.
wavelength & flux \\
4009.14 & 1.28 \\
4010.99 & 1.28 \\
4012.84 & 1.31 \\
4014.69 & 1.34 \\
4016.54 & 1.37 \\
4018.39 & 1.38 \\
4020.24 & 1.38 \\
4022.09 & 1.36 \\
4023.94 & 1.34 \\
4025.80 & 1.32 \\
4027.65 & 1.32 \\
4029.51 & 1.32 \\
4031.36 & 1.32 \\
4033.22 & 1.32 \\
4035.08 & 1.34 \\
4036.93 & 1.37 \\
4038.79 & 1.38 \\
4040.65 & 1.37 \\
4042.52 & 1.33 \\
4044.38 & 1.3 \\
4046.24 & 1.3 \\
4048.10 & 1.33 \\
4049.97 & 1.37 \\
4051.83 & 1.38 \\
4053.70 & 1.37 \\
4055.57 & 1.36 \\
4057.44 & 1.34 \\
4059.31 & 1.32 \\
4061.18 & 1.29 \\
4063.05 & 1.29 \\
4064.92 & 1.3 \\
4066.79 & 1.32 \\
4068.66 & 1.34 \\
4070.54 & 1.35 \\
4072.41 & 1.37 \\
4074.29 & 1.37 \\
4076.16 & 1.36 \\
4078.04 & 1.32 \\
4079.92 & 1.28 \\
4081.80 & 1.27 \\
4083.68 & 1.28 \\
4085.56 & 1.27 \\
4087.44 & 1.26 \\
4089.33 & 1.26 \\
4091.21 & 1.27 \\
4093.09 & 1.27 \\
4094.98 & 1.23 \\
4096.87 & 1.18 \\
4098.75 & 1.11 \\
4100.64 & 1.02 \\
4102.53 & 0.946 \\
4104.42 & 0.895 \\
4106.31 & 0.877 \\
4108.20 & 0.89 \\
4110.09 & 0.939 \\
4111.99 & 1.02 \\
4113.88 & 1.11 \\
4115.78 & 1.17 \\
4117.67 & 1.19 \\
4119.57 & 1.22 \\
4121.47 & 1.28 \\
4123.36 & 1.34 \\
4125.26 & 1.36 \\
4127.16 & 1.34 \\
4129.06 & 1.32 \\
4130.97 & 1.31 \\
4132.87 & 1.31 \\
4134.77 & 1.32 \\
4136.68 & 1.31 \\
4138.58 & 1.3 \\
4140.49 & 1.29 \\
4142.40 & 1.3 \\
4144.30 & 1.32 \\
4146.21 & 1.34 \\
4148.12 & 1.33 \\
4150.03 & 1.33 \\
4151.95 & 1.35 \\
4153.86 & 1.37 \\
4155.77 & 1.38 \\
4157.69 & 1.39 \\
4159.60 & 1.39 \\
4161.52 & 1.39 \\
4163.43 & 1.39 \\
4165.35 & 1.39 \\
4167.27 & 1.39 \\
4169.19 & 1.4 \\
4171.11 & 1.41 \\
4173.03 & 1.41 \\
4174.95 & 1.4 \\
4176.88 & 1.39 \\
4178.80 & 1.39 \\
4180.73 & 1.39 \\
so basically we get 6.10 Angstrom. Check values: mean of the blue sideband 1.33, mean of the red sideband 1.33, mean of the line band 1.12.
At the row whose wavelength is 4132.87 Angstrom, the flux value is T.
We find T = 1.31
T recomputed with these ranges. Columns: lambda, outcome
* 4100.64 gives 1.02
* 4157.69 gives 1.39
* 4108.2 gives 0.89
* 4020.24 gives 1.38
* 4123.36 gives 1.34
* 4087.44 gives 1.26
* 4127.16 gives 1.34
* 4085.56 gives 1.27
